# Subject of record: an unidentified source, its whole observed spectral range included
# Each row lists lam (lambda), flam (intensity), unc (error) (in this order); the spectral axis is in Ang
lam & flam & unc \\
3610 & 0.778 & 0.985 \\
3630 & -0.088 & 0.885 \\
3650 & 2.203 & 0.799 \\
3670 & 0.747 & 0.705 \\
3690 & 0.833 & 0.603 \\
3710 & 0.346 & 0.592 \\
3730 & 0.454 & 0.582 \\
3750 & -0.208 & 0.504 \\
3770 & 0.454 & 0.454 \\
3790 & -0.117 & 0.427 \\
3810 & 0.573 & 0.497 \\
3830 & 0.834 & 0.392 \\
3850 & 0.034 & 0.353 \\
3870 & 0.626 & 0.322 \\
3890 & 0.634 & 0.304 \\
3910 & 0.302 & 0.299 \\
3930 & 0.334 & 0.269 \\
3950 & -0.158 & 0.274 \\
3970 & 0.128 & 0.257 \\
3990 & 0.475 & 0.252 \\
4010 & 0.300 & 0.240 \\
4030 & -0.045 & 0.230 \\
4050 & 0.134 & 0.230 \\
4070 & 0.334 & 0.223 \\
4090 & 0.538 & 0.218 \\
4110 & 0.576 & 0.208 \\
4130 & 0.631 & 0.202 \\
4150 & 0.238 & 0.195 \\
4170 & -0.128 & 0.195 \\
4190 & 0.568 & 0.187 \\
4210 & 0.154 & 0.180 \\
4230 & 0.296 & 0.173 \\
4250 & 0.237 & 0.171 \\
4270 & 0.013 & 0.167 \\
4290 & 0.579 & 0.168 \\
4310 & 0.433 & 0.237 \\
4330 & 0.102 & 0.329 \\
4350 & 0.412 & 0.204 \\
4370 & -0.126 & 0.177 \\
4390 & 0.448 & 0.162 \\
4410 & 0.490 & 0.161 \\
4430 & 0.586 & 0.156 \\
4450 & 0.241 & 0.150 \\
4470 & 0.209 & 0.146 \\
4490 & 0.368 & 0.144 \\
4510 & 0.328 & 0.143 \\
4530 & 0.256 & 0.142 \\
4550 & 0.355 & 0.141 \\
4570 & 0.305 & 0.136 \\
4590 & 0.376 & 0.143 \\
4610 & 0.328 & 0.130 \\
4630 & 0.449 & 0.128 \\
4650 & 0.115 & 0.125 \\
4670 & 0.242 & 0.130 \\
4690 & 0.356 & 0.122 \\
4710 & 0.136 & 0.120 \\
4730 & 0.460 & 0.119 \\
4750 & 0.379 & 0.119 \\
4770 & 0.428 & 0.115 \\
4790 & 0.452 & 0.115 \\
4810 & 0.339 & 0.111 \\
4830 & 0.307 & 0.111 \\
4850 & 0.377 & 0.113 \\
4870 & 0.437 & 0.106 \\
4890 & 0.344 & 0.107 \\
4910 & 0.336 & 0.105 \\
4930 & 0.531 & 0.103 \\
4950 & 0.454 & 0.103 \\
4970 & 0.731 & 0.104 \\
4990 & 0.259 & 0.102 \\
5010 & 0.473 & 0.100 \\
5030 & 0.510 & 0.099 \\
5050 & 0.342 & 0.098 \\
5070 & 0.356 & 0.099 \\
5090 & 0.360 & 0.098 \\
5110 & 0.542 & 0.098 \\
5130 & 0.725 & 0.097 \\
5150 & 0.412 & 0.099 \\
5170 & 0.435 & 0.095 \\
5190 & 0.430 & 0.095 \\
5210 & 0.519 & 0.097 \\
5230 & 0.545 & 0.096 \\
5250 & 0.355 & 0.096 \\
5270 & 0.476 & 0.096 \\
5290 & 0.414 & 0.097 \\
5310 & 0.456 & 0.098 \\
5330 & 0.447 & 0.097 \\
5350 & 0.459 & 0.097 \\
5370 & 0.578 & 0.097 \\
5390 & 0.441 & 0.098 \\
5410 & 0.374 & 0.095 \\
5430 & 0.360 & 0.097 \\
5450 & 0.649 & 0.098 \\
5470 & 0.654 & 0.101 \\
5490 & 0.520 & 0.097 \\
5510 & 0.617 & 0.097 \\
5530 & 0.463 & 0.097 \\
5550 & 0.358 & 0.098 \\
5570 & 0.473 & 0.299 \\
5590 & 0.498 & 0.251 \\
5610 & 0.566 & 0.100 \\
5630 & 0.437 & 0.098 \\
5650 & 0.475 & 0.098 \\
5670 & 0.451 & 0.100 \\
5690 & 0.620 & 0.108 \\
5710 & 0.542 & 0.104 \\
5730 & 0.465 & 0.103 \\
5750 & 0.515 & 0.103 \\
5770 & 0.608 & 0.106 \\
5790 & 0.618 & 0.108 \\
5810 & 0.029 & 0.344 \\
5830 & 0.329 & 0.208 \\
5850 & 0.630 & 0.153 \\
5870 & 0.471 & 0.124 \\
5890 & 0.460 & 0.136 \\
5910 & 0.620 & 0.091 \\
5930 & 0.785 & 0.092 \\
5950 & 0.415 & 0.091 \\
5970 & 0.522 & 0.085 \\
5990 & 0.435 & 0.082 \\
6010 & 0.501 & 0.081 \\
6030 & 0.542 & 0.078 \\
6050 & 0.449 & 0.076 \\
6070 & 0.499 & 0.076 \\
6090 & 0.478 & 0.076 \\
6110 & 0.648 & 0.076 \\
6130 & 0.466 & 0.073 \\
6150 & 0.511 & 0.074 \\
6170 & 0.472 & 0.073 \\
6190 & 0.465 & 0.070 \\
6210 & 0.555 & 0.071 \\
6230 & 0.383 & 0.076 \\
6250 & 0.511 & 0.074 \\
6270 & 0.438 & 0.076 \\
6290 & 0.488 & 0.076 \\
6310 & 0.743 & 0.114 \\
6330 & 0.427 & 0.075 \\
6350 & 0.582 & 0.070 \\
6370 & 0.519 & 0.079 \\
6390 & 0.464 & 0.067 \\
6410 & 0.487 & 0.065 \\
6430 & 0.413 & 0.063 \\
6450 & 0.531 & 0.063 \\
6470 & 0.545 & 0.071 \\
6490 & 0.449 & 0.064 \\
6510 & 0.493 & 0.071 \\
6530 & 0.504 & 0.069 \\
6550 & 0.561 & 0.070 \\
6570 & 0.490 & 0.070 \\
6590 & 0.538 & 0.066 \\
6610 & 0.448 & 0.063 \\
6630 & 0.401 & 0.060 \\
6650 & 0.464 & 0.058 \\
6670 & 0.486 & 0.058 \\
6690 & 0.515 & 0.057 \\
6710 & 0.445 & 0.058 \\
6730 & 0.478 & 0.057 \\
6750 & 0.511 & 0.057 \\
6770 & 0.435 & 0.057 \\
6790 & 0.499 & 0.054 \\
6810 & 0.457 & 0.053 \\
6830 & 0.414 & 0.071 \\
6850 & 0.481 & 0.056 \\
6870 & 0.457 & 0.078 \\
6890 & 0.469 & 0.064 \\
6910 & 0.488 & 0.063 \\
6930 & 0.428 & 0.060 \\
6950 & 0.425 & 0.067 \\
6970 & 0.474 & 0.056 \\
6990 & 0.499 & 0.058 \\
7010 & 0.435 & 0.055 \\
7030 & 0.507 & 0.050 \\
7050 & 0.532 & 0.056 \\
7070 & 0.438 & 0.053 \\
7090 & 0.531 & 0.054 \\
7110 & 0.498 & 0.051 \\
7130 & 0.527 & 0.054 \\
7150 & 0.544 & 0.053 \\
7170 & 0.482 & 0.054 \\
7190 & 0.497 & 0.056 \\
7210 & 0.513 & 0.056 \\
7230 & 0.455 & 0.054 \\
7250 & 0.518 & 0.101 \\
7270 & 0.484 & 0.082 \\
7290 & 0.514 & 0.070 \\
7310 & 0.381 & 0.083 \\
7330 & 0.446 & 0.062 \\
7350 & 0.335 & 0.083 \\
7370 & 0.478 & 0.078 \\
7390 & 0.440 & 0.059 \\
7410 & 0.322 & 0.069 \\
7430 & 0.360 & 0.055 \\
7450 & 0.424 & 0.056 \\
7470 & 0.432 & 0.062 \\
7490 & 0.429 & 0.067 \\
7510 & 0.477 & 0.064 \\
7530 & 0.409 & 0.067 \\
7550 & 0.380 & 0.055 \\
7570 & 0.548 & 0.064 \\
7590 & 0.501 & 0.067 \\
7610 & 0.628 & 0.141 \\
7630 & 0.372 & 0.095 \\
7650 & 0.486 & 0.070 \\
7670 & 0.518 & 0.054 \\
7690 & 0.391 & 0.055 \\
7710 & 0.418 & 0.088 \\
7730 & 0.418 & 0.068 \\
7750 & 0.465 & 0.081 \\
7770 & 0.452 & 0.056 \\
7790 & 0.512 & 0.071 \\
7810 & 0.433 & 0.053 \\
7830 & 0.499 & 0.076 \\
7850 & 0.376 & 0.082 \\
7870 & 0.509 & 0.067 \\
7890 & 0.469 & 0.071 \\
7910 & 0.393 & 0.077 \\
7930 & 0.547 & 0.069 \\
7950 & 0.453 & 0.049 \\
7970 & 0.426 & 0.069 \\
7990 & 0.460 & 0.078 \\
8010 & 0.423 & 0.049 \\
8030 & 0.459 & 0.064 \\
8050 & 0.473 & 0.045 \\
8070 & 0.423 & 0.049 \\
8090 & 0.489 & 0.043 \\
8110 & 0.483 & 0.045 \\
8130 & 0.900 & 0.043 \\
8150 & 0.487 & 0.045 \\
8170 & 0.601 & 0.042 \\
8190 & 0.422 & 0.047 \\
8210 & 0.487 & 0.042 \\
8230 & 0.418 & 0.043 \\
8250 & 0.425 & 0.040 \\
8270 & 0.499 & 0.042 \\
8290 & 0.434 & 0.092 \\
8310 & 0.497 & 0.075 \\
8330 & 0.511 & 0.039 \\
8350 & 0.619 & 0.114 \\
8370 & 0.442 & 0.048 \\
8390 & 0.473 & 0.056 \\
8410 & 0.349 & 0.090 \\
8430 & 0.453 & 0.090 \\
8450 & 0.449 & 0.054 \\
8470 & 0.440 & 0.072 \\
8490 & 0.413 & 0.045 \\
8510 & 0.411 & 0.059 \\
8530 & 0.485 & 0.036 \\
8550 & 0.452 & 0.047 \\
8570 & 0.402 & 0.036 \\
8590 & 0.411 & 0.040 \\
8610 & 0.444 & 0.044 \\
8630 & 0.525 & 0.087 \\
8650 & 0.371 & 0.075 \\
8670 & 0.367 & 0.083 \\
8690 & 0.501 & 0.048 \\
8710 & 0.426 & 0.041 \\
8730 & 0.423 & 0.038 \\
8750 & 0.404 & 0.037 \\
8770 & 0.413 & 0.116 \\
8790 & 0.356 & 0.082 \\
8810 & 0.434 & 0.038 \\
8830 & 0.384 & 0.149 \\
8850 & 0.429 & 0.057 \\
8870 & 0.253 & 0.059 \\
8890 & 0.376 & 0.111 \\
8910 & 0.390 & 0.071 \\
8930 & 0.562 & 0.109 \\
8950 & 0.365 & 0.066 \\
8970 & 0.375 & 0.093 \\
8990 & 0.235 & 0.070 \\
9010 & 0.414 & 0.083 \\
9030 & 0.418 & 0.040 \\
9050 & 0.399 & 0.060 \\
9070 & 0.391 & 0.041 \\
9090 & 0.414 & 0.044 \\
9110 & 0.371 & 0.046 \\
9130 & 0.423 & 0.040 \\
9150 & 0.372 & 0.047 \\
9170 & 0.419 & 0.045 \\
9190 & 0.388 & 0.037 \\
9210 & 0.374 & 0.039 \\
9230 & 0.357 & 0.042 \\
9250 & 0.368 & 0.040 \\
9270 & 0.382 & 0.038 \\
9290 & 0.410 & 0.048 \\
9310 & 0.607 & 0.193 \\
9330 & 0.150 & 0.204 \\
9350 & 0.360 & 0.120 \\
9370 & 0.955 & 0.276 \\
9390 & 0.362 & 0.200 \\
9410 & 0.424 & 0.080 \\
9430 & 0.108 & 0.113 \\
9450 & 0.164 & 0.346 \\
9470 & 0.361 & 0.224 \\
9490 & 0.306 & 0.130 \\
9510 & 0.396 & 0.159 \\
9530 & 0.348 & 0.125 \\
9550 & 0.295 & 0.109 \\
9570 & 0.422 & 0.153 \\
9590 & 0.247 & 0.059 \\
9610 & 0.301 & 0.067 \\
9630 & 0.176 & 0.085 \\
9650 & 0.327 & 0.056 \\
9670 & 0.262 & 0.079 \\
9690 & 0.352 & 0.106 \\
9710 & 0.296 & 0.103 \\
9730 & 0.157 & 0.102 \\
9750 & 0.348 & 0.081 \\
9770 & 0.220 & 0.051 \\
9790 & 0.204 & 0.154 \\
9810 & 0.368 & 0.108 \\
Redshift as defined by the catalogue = 0.24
